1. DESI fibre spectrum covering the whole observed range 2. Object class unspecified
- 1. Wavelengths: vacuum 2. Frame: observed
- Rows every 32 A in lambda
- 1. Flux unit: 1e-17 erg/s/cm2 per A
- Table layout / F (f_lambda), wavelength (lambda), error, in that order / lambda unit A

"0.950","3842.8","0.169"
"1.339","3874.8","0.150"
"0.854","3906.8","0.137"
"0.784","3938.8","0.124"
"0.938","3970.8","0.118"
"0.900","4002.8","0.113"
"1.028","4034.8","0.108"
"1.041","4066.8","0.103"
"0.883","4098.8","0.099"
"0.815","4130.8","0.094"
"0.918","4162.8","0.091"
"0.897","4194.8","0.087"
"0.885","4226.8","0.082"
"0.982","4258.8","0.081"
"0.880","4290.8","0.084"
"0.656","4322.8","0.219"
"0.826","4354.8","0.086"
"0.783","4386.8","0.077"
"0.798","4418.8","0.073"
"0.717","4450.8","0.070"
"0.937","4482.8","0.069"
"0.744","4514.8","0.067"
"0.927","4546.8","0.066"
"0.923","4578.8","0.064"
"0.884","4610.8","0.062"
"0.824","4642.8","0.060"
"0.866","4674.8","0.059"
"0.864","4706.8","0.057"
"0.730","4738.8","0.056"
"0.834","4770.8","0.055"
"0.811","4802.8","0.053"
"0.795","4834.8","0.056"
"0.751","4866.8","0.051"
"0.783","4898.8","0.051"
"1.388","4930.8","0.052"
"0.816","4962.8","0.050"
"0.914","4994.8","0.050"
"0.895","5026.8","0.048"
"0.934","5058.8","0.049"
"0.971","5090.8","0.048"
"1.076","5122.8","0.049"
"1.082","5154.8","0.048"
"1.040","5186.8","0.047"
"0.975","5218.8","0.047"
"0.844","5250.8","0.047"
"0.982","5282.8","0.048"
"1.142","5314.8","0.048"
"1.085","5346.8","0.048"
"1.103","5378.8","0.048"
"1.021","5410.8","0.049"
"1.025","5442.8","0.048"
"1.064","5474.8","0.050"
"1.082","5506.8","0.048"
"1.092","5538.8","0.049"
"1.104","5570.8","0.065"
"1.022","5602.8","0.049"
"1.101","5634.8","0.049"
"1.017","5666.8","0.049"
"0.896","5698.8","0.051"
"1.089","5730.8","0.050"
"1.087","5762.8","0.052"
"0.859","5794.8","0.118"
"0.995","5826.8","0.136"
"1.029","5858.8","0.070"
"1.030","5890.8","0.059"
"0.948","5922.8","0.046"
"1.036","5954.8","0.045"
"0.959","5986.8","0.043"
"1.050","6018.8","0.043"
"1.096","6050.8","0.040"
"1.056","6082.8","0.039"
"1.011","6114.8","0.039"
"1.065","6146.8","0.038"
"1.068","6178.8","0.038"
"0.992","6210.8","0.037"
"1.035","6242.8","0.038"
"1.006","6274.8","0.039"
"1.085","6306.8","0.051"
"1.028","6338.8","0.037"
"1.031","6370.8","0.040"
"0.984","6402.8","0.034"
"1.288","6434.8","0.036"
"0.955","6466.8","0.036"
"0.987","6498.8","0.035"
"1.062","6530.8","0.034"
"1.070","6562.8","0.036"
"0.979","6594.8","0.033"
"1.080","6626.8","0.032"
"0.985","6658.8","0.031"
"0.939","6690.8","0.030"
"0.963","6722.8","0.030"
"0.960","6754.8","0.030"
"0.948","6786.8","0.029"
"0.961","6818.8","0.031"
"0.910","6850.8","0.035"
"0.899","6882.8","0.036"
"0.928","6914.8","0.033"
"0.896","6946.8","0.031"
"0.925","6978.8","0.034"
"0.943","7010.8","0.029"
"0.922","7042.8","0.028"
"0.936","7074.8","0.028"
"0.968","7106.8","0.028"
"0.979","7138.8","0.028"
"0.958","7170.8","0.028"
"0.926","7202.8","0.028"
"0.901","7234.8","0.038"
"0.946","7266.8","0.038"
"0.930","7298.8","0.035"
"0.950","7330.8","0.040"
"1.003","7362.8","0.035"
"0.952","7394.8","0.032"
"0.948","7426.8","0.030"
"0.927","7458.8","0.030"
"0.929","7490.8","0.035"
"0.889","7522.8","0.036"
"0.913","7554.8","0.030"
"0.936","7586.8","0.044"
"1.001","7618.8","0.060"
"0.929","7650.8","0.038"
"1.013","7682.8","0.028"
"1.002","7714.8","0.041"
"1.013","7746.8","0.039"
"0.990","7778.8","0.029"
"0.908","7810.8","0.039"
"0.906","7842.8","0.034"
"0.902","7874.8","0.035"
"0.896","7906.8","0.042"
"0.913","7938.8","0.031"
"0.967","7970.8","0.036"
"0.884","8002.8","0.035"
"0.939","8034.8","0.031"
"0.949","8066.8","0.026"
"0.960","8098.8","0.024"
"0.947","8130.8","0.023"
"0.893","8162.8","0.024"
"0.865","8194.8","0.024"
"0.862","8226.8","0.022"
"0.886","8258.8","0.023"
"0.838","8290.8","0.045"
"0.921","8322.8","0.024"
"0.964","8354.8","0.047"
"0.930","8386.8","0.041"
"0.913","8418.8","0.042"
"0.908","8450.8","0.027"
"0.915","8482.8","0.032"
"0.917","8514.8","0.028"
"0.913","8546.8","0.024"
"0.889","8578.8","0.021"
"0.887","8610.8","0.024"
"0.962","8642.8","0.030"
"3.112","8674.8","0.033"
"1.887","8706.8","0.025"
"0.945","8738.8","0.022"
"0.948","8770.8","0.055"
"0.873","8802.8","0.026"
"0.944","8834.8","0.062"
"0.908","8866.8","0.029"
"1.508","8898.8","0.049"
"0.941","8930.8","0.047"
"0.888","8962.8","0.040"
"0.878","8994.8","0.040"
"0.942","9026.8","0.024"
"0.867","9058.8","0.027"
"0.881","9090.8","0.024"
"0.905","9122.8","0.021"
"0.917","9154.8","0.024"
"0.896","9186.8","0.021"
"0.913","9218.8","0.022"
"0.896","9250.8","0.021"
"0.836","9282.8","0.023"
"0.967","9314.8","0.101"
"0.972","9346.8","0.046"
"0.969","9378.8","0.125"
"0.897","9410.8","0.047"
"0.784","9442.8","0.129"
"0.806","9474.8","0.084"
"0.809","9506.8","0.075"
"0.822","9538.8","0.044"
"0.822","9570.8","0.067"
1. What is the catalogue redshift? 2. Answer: 0.32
